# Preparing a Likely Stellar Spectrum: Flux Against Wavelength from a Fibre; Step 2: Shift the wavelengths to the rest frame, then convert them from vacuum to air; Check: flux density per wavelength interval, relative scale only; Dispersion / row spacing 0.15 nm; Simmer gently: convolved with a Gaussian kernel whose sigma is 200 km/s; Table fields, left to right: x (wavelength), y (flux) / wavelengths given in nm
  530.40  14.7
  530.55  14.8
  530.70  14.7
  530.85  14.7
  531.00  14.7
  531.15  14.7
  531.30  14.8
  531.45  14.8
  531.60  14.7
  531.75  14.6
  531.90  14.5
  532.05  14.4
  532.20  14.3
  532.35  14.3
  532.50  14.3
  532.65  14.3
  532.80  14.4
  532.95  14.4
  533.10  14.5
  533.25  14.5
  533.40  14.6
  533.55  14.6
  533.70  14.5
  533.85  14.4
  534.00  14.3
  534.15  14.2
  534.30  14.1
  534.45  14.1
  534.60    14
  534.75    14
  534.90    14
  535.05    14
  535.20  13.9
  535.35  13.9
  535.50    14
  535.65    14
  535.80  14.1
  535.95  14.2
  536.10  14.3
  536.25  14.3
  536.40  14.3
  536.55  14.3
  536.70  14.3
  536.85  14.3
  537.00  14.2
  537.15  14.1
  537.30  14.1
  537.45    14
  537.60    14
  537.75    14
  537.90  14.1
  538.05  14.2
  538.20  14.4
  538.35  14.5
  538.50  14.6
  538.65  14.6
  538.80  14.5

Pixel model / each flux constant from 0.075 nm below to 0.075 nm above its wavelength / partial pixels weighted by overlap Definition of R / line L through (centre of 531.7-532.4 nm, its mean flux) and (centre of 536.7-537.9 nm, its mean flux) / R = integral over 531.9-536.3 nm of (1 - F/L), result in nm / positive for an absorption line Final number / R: 0.018 nm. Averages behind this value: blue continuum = 14.4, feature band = 14.2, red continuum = 14.1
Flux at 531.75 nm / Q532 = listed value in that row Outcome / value 14.6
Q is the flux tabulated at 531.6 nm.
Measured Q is 14.7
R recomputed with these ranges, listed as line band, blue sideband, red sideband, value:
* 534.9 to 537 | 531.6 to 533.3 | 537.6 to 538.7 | 0.03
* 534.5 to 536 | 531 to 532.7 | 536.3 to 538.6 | 0.04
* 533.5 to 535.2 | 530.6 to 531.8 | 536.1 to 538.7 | 0.04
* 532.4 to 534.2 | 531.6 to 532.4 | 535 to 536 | -0.02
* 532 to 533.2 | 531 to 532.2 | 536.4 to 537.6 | 0.01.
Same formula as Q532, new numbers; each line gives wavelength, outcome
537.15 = 14.1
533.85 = 14.4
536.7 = 14.3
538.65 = 14.6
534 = 14.3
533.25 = 14.5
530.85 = 14.7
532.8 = 14.4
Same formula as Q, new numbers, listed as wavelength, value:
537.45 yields 14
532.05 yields 14.4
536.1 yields 14.3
